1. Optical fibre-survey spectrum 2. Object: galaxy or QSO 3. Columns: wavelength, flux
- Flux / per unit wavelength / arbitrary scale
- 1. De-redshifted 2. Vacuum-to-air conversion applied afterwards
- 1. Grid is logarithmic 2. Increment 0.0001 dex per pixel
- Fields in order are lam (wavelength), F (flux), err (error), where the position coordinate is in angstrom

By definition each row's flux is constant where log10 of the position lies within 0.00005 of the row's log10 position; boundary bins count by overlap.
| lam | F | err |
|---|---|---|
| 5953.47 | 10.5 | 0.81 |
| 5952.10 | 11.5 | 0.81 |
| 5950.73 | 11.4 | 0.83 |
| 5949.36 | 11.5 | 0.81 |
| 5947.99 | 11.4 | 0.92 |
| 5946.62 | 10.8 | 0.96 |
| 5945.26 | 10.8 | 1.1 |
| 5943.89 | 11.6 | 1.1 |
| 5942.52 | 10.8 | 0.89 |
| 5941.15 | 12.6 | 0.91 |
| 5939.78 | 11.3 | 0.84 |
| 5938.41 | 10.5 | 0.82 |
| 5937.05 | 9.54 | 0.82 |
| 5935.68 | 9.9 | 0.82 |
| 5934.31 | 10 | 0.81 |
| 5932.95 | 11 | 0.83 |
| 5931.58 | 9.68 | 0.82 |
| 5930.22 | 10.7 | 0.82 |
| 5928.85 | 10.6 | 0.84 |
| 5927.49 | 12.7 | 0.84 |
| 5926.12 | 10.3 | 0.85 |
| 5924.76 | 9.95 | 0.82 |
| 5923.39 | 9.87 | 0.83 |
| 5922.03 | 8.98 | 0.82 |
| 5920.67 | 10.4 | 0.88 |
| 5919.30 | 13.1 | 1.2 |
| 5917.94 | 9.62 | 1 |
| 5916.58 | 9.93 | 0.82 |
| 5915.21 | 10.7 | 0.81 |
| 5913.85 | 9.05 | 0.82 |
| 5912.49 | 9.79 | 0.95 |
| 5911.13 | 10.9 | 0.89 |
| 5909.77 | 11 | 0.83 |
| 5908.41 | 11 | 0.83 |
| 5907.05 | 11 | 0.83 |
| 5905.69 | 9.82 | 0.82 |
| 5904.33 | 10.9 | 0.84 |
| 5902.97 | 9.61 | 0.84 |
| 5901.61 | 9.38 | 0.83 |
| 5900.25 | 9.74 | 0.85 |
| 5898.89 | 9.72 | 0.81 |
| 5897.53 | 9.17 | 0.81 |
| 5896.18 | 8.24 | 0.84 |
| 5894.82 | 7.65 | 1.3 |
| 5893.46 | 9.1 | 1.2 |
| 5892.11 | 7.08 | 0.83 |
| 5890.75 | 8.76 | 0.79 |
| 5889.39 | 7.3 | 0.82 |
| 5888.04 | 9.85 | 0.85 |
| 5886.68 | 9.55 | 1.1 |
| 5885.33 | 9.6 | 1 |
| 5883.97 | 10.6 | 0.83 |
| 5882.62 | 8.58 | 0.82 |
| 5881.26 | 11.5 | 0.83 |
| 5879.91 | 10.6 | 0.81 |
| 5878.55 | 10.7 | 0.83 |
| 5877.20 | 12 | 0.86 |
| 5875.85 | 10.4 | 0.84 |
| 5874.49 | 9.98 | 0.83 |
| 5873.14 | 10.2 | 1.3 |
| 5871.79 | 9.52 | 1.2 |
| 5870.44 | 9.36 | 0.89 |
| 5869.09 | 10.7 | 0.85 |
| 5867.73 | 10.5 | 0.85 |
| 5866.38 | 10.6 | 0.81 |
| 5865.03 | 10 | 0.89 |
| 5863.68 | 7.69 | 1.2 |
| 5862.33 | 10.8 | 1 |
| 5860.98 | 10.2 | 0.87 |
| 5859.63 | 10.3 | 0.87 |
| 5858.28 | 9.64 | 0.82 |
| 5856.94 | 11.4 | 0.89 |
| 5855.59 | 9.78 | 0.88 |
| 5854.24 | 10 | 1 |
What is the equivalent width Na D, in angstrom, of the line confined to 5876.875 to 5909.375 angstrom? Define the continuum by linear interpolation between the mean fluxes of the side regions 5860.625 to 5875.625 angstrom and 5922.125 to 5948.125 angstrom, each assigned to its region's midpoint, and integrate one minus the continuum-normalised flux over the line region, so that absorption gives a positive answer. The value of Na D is 1.91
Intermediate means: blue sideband 9.96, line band 9.63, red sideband 10.7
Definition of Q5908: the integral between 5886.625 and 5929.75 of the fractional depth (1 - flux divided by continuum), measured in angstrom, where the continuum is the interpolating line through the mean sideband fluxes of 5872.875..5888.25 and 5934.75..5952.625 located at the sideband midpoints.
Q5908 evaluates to 3.2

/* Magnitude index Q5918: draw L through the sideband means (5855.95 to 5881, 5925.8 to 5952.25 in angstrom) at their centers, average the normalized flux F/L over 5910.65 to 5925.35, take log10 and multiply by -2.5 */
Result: 0.06 mag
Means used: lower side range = 10.3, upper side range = 10.9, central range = 10.2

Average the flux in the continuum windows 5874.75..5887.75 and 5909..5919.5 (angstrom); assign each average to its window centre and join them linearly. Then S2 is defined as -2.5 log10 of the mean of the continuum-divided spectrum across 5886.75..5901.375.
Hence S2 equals 0.19 mag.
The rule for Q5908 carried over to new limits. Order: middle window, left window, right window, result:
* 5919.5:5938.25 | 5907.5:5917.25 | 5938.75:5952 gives 0.8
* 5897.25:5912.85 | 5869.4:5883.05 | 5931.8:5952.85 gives 0.6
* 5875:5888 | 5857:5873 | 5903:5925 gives -0.3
